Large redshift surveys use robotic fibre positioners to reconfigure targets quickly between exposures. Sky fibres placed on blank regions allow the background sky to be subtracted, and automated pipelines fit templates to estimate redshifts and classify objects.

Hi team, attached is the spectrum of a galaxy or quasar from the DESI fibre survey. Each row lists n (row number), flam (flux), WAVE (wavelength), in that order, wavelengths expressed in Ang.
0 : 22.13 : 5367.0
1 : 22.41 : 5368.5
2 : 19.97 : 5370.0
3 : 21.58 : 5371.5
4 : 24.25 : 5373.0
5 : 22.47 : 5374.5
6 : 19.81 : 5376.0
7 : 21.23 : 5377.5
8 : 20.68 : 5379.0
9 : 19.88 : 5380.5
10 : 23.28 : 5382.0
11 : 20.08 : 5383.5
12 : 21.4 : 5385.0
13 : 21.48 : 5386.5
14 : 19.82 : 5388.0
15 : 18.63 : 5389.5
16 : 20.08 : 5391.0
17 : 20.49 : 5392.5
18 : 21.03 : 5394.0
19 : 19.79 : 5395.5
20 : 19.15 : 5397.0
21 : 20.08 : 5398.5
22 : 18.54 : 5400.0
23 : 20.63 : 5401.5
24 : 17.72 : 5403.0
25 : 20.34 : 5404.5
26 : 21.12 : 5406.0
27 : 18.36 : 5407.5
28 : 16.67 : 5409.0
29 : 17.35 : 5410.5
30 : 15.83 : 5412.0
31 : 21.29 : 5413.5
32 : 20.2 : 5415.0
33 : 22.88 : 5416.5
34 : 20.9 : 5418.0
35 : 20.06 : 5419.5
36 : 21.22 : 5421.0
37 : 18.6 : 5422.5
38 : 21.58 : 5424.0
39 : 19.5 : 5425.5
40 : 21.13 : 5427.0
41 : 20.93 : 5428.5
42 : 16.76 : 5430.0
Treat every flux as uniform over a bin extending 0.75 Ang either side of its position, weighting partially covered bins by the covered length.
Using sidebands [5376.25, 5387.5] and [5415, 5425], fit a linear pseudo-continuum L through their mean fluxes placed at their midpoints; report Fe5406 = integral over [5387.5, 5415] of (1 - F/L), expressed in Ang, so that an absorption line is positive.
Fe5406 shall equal 2.1 Ang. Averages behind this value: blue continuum 21.1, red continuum 20.8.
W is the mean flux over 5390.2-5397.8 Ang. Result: 20.1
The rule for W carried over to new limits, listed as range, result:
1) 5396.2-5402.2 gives 19.6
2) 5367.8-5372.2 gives 21.3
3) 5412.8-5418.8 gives 21.3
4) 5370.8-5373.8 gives 22.9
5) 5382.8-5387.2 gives 21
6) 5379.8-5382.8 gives 21.6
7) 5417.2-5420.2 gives 20.5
